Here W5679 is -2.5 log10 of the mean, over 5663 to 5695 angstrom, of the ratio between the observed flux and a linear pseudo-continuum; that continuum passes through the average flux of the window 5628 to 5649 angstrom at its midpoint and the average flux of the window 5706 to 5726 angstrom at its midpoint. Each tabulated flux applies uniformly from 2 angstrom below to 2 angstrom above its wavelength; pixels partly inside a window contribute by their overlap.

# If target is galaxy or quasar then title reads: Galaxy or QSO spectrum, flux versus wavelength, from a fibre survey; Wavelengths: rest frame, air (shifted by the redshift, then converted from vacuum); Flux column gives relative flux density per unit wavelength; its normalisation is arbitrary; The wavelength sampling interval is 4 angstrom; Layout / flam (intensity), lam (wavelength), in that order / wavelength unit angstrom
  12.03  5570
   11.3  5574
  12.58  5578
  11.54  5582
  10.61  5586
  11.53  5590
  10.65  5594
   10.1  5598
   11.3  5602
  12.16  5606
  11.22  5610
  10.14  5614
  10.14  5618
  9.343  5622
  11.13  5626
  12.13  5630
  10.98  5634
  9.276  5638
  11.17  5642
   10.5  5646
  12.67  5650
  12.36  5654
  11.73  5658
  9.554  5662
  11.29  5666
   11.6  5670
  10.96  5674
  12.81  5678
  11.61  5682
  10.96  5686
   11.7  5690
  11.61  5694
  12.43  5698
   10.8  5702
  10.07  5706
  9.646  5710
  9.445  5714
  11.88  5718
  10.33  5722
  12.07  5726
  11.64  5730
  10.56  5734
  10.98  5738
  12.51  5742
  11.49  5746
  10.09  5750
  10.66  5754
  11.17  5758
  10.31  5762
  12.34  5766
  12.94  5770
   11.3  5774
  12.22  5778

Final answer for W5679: -0.08 mag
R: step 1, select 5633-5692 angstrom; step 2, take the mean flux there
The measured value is 11.3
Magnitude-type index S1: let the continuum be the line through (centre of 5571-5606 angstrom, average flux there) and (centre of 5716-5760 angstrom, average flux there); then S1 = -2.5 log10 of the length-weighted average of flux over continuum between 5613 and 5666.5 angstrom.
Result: 0.036 mag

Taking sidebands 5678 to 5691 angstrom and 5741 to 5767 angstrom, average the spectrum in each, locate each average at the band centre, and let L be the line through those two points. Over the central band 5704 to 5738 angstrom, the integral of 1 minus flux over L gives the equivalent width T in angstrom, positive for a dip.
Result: 1.9 angstrom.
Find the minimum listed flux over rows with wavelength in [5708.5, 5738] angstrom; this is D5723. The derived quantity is 9.445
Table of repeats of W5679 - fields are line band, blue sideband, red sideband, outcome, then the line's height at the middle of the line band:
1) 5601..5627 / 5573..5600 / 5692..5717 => 0.03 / 11.1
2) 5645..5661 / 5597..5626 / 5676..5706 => -0.06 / 11.2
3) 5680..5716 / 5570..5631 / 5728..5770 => 0.03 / 11.2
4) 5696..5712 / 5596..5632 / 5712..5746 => 0.04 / 11.1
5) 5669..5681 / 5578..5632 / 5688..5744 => -0.07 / 11.1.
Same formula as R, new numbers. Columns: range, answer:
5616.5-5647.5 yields 10.6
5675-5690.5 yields 11.7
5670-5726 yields 11.1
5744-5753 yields 10.8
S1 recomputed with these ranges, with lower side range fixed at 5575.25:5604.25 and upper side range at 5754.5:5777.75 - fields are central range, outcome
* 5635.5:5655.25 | 0.02 mag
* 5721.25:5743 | 0.02 mag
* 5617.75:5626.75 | 0.12 mag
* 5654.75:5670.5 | 0.03 mag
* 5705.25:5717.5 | 0.15 mag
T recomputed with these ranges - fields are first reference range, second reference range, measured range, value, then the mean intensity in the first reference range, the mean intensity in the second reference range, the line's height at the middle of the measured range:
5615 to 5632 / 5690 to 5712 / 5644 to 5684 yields -2.52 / 10.7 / 11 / 10.8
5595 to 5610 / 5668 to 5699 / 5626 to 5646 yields 0.88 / 11.2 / 11.7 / 11.4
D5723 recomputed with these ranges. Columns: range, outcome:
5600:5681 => 9.276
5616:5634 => 9.343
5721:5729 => 10.33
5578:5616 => 10.1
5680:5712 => 9.646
